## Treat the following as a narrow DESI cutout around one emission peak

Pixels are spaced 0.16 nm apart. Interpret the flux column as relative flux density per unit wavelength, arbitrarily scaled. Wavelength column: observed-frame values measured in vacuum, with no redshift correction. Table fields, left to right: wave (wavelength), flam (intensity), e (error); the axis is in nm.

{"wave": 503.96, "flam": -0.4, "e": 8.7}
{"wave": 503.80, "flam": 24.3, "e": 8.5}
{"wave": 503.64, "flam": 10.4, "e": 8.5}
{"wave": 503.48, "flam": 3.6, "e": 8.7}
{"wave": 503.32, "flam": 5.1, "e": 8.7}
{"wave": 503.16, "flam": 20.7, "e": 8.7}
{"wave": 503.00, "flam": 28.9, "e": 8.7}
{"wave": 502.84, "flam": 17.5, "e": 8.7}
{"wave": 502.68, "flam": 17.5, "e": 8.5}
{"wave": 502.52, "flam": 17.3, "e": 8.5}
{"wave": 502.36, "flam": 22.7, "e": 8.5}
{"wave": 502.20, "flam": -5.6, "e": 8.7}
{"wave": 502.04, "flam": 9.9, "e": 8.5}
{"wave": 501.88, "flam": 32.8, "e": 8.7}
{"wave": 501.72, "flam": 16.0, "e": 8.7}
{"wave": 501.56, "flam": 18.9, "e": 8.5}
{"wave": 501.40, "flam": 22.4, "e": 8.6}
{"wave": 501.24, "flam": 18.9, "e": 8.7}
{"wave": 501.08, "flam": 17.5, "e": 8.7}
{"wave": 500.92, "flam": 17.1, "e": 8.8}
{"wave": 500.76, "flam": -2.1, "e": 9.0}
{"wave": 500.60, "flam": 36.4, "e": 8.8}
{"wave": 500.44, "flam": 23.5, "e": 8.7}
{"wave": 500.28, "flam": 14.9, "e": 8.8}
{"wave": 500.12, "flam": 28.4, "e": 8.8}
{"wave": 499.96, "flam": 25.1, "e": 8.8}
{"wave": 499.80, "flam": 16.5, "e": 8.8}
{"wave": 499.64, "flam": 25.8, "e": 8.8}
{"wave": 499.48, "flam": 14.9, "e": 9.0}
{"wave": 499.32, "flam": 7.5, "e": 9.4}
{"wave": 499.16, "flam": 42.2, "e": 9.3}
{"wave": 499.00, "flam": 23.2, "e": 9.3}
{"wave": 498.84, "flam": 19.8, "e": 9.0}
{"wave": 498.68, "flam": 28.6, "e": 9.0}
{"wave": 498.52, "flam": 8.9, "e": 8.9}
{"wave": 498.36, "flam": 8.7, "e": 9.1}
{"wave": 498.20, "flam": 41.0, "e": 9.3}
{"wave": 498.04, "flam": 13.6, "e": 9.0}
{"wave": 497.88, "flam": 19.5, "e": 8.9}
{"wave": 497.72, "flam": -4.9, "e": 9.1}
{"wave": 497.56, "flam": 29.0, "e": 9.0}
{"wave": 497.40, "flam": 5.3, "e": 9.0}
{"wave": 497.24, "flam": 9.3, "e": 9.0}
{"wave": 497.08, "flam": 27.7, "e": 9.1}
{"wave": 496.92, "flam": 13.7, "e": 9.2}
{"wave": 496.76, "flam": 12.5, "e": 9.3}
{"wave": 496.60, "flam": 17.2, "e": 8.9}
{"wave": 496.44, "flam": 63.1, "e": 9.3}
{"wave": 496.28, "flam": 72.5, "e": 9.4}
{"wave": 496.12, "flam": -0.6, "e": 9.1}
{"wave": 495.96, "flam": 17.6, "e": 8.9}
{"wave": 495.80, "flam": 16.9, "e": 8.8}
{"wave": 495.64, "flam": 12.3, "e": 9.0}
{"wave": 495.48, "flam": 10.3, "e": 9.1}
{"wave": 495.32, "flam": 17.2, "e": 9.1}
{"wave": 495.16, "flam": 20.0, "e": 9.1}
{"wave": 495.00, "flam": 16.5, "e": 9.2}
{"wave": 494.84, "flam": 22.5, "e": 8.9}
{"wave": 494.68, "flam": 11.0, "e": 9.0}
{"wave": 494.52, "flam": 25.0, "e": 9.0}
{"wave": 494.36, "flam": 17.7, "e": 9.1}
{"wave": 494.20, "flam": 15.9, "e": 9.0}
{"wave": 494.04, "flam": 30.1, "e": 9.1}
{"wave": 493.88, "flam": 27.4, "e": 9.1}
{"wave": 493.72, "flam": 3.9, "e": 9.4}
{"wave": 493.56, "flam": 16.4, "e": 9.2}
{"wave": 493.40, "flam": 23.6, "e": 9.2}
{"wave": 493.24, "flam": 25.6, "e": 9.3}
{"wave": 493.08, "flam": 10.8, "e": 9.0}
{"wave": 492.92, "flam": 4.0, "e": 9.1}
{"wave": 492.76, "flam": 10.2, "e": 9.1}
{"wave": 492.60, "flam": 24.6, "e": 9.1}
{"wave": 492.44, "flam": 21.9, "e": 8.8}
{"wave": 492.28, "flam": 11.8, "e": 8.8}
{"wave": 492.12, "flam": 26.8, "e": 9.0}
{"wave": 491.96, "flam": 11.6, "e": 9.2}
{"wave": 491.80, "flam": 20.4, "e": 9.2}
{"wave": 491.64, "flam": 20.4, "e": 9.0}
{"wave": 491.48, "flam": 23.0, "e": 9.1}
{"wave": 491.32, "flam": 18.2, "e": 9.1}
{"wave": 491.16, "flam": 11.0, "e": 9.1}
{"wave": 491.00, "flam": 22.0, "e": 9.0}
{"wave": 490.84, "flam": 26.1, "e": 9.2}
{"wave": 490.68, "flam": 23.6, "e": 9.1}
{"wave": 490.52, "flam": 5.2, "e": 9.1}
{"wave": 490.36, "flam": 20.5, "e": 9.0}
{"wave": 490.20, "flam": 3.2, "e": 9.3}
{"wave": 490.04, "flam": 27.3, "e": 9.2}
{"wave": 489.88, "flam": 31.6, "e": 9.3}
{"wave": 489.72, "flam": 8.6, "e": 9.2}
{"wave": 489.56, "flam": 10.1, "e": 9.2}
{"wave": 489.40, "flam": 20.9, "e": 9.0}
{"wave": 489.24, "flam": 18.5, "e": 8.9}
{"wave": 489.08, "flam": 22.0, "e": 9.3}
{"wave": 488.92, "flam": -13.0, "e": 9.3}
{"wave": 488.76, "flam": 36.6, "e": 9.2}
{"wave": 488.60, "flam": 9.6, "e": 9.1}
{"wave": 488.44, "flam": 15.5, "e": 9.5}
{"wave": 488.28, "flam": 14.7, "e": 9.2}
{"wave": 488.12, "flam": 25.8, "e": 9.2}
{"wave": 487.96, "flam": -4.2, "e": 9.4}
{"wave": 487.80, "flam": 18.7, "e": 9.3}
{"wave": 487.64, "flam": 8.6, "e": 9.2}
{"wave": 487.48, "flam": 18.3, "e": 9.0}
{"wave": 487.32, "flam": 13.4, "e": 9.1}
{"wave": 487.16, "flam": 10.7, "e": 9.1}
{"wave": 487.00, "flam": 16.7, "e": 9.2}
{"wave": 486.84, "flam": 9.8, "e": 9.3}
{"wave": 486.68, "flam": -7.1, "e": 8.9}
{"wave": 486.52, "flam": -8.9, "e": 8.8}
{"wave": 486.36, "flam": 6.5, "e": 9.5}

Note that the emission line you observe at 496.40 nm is H-beta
